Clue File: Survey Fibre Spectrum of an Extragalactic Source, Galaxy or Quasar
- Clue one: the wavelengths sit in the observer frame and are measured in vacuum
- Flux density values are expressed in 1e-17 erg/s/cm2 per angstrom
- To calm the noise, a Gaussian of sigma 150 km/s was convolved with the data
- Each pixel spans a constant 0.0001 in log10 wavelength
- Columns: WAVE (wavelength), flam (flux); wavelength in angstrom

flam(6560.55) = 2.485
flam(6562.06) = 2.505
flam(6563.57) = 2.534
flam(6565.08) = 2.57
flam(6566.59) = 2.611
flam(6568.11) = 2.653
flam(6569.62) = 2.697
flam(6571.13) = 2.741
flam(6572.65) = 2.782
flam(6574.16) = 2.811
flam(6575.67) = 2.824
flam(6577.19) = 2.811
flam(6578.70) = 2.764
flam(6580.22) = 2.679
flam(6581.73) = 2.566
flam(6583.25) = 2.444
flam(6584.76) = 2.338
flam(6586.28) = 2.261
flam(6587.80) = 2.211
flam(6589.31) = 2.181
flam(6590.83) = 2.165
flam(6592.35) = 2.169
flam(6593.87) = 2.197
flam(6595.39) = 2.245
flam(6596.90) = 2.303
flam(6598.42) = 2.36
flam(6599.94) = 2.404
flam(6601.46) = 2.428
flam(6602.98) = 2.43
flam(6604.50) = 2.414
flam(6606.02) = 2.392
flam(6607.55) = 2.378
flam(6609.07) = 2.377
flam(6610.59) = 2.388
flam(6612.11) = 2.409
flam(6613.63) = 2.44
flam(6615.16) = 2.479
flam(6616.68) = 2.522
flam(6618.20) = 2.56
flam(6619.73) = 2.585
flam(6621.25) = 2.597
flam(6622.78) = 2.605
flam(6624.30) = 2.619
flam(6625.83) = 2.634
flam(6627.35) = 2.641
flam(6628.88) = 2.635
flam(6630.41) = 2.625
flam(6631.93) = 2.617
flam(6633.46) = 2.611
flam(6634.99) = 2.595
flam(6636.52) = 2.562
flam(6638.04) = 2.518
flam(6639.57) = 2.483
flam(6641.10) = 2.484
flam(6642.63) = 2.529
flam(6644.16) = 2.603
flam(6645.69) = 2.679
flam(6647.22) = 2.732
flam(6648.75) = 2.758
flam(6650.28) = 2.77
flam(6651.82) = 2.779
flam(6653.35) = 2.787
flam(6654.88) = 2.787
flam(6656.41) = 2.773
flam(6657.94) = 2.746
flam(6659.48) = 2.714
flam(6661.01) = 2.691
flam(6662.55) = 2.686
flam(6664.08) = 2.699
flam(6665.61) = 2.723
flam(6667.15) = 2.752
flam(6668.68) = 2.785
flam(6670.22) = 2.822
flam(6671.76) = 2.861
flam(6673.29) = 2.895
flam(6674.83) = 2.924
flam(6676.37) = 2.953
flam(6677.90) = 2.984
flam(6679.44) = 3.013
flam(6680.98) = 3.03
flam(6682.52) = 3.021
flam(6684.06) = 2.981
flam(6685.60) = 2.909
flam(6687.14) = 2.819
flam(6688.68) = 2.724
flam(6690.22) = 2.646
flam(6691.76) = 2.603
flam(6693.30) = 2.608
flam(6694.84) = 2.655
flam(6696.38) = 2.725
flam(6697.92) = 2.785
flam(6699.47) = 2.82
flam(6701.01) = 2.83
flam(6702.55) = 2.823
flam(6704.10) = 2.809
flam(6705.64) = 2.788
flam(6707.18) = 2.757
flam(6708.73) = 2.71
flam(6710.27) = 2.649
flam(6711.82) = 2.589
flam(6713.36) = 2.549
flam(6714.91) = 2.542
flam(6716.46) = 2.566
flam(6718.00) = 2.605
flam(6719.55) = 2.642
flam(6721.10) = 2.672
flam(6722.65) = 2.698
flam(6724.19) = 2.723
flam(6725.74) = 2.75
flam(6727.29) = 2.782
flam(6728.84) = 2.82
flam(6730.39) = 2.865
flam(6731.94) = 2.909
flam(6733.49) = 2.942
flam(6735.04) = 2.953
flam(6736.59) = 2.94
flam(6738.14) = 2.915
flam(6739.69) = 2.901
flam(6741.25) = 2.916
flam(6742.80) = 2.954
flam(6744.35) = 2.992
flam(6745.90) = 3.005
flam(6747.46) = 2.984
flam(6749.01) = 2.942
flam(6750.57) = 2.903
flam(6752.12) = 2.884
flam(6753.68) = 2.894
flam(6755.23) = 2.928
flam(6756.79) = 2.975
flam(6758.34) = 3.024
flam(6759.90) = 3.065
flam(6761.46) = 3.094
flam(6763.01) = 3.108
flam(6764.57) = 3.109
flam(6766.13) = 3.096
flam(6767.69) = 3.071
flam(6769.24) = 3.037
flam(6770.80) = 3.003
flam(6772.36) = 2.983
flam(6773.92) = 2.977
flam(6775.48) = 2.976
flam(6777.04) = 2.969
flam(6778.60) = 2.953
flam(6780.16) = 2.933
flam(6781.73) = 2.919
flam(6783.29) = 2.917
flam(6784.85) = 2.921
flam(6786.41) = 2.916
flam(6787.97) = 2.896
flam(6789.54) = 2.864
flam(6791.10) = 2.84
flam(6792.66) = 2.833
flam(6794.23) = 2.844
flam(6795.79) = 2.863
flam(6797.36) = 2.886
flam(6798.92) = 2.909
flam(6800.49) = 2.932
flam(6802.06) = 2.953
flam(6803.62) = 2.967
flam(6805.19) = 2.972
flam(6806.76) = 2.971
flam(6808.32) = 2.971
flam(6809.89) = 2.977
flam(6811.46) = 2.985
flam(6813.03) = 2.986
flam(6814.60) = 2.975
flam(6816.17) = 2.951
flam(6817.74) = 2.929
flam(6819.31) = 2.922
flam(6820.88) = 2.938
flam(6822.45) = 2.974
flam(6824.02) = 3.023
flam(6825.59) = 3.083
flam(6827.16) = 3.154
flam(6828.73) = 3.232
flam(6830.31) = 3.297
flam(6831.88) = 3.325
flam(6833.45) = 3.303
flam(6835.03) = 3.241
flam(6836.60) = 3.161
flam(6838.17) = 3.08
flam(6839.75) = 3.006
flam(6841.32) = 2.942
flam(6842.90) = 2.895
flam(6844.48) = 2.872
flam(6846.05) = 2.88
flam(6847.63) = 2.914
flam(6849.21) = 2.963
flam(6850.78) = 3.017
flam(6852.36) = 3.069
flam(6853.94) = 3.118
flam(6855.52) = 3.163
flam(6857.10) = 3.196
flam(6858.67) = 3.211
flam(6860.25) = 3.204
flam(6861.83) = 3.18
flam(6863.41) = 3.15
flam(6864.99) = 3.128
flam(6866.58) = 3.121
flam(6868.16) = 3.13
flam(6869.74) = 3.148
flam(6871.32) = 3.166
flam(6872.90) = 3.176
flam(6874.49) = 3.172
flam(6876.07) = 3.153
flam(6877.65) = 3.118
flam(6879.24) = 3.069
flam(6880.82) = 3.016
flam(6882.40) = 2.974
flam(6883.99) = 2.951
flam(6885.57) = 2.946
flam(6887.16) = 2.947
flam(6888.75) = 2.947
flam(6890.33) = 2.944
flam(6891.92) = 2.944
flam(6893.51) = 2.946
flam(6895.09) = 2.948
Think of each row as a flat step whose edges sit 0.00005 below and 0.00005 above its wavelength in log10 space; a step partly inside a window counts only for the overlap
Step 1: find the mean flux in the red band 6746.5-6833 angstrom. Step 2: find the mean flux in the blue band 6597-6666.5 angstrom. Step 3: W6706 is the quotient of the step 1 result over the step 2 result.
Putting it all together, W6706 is 1.16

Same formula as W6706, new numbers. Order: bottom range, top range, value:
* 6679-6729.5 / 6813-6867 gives 1.12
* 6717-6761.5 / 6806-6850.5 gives 1.05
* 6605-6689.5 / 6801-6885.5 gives 1.14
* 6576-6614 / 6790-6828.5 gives 1.23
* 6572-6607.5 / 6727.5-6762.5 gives 1.21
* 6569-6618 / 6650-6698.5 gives 1.14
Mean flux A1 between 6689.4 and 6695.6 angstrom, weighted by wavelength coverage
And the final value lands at 2.63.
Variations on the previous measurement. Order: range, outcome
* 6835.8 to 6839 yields 3.12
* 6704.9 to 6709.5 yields 2.75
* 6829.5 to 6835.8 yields 3.29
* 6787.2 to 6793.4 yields 2.86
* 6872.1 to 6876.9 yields 3.17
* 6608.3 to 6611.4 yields 2.39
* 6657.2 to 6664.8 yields 2.71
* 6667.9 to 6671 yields 2.8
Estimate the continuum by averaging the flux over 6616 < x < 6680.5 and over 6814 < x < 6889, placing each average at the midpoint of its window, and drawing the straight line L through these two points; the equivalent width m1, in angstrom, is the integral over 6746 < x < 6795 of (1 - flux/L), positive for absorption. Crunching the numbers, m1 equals -0.6 angstrom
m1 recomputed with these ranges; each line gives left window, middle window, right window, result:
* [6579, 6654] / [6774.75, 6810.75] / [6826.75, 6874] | 0.5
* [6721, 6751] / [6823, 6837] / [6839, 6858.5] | -1.0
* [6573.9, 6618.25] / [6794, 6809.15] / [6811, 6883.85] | 0.2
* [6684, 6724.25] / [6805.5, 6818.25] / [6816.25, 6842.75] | 0.3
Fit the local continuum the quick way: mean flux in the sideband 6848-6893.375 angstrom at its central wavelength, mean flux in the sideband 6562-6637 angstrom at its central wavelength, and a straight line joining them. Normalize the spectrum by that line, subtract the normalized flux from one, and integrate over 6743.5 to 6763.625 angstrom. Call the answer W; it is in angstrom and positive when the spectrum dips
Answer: -1.1 angstrom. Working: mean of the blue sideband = 2.51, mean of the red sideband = 3.08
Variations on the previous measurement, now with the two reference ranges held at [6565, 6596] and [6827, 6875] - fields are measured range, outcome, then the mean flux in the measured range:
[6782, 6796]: 0.5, 2.88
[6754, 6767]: -0.6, 3.04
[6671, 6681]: -0.8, 2.95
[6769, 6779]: -0.1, 2.98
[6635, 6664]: -0.1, 2.67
